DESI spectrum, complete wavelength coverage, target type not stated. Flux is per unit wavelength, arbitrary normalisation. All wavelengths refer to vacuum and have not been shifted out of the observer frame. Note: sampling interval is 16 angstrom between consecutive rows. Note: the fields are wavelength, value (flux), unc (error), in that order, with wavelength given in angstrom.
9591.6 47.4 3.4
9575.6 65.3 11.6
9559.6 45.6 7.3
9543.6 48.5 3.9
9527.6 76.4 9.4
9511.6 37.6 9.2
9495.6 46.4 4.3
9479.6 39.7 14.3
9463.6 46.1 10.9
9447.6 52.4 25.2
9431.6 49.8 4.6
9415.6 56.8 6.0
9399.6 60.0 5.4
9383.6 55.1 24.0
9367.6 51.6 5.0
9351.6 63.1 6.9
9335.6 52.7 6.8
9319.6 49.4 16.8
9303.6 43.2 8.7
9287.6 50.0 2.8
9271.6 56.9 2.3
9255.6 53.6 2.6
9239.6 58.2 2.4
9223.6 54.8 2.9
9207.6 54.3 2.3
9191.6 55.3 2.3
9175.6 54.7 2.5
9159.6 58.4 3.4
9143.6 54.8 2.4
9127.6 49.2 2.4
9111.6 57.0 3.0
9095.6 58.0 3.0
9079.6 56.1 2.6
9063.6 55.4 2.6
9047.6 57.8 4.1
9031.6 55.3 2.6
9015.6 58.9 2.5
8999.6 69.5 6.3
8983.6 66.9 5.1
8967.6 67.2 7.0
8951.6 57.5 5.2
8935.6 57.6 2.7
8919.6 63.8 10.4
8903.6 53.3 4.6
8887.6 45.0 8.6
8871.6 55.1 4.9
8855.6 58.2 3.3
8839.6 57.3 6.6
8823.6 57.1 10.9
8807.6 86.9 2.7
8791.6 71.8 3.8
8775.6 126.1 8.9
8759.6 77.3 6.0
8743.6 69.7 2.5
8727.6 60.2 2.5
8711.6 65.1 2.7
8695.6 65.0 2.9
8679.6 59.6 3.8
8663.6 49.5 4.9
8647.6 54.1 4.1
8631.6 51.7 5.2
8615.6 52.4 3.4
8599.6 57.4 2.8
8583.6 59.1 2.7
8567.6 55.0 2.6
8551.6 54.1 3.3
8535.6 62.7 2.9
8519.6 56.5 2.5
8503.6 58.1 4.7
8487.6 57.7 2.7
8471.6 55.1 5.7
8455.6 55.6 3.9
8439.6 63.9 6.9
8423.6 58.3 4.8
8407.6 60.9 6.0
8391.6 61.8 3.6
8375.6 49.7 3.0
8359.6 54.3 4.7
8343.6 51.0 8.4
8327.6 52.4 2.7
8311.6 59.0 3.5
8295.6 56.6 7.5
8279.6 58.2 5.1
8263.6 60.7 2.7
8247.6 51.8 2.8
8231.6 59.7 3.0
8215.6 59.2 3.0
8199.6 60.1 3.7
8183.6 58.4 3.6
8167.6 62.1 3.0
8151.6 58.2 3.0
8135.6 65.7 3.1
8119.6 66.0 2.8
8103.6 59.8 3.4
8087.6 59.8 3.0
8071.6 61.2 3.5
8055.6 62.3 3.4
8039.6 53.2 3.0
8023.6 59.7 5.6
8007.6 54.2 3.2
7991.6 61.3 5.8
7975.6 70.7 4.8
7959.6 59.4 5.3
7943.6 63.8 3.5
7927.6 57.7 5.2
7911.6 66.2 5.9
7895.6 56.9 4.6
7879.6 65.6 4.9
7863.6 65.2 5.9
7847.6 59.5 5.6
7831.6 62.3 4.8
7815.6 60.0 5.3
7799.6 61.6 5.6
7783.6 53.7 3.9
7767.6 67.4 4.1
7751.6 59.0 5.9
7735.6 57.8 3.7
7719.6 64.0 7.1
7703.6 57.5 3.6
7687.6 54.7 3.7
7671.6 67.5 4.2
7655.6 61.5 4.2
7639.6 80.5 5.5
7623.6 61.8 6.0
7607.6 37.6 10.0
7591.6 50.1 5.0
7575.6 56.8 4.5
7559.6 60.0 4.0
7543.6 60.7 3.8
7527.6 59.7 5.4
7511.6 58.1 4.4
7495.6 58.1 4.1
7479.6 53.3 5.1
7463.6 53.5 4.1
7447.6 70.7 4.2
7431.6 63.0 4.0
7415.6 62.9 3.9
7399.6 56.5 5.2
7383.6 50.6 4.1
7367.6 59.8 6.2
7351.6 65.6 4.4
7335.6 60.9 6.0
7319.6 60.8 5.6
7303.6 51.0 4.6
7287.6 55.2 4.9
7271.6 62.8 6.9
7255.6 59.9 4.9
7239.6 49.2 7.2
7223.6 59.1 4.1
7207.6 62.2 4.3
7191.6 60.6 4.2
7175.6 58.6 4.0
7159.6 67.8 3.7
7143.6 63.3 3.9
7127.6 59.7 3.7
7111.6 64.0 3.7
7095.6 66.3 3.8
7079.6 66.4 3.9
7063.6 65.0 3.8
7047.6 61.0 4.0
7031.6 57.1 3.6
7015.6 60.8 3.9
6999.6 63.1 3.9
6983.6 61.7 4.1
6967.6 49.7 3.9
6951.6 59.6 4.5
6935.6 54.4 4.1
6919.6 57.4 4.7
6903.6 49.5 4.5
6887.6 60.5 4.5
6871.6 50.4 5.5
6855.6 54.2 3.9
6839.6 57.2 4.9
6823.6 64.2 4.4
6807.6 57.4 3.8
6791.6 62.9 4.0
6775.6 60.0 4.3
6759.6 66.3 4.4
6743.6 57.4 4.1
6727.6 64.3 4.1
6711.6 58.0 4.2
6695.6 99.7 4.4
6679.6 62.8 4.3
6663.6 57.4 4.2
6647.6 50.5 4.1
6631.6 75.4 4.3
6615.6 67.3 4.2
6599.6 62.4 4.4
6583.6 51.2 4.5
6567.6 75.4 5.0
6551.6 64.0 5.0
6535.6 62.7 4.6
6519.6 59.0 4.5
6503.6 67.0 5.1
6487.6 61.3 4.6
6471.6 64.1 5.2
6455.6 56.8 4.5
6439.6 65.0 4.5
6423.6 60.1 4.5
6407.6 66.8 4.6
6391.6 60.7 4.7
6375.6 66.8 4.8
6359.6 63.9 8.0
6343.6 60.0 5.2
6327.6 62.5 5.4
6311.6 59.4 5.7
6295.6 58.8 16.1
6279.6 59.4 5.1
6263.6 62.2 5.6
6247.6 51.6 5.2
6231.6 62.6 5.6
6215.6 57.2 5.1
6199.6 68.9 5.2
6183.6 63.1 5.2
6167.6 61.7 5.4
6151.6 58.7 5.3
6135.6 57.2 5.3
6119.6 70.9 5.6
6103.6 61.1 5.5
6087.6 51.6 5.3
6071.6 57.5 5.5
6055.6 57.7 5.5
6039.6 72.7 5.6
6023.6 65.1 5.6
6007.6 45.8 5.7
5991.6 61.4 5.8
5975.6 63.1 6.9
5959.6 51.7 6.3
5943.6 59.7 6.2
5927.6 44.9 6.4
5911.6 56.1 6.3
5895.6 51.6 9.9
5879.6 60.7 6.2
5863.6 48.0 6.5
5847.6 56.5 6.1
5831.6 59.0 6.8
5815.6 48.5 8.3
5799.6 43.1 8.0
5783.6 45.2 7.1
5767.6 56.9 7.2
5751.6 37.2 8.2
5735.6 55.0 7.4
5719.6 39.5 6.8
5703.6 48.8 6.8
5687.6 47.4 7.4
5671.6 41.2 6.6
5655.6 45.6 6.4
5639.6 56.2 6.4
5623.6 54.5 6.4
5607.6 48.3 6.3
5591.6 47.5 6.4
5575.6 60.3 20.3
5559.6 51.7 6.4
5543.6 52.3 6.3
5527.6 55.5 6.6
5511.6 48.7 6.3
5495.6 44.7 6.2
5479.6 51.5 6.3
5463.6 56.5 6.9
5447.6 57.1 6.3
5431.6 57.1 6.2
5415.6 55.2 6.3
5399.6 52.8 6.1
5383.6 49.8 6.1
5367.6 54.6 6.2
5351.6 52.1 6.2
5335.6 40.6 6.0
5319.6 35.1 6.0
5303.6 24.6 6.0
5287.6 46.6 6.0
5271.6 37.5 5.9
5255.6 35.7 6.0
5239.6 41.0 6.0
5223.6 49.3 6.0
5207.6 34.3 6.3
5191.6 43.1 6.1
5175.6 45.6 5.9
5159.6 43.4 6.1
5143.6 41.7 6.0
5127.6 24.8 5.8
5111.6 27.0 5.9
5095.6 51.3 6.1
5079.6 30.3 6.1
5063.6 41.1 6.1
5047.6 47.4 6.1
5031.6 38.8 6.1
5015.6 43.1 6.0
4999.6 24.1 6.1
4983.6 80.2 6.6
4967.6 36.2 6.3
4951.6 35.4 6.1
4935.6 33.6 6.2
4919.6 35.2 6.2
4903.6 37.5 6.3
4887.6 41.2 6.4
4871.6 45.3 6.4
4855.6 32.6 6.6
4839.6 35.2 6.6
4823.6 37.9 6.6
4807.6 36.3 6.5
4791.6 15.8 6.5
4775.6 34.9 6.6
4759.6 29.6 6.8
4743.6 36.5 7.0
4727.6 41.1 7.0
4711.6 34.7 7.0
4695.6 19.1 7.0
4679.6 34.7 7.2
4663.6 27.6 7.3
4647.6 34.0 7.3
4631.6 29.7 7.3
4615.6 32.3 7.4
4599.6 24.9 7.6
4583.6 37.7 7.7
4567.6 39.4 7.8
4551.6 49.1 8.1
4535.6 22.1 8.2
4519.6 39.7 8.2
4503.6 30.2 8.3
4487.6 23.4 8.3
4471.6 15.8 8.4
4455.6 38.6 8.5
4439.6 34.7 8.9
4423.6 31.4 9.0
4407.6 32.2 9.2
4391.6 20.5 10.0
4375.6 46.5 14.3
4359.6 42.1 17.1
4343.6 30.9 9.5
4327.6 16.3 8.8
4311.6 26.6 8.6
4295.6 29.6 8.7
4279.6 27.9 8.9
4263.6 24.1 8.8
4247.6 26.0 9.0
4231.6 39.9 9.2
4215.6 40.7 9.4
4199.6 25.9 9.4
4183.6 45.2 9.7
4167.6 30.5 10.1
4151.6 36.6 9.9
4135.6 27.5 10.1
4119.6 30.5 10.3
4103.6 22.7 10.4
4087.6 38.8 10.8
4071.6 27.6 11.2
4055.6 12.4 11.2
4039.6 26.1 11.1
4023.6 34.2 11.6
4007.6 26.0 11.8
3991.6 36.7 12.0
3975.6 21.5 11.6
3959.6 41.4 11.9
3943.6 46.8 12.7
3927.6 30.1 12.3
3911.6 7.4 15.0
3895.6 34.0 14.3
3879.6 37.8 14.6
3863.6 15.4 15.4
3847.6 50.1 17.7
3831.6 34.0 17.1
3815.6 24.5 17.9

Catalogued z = 0.34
